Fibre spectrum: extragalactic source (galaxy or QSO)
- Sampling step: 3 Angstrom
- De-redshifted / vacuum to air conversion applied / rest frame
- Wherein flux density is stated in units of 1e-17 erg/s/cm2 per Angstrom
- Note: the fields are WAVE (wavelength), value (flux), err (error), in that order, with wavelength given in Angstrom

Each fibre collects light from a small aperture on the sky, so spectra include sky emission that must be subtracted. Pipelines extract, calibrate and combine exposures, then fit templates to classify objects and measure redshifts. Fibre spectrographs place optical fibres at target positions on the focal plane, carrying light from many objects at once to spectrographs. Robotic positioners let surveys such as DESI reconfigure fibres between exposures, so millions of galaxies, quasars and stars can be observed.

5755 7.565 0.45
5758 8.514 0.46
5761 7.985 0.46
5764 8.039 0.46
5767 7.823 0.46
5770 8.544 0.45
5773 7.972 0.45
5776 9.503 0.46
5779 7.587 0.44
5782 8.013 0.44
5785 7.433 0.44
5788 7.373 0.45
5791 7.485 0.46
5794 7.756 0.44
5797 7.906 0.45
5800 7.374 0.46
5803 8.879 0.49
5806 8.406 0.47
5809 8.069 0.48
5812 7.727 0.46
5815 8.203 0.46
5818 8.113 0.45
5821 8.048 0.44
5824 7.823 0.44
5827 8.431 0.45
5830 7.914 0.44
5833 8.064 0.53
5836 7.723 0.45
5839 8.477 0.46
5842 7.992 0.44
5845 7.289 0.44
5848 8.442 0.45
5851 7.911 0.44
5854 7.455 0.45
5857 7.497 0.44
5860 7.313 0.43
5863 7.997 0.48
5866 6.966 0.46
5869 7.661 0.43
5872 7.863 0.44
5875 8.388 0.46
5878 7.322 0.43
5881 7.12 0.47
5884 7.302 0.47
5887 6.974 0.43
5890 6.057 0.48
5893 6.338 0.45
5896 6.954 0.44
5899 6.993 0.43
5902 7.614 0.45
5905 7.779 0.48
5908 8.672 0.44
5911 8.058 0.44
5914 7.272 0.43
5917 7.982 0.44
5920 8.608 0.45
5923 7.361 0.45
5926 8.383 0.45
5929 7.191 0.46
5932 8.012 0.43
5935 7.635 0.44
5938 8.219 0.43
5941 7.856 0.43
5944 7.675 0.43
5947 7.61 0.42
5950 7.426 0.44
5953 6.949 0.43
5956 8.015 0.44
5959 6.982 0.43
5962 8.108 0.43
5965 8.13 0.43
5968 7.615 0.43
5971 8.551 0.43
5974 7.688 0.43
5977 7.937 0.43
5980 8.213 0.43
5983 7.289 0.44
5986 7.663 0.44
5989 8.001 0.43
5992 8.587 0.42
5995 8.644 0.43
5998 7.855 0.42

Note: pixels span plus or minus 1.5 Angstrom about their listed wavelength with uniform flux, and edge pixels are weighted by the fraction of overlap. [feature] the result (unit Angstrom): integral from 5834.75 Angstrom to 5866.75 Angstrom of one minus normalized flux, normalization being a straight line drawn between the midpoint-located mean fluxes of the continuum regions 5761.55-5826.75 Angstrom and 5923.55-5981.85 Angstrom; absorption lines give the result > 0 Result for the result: 0.7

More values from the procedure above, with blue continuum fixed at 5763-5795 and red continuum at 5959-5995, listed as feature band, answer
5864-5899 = 3.44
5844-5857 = 0.33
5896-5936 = 0.91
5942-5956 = 0.83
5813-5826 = -0.14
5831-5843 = -0.15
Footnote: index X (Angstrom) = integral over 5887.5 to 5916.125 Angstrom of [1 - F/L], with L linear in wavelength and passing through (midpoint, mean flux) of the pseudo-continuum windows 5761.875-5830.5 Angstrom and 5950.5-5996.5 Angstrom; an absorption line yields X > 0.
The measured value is 2.27 Angstrom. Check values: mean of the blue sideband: 8.02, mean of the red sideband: 7.88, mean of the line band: 7.31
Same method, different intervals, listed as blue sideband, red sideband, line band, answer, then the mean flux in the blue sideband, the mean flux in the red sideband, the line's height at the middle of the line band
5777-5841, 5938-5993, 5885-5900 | 2.28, 7.96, 7.8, 7.87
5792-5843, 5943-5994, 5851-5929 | 4.03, 8.05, 7.8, 7.93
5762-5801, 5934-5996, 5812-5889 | 1.26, 7.92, 7.84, 7.89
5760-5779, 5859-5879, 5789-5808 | 0.31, 8.26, 7.66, 8.09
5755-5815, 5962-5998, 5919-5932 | 0.24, 8.01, 8.02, 8.02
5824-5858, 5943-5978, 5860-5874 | 0.47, 7.93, 7.72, 7.88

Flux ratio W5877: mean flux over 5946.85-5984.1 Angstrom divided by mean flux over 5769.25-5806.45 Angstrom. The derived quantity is 1.0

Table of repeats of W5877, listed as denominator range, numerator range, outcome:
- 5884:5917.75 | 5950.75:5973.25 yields 1.06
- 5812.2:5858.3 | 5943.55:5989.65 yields 0.97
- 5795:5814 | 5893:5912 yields 0.94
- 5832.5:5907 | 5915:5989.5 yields 1.04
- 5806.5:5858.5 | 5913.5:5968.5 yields 0.97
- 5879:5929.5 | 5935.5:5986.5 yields 1.04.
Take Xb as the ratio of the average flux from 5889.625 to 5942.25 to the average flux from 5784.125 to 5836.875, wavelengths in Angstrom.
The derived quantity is 1.0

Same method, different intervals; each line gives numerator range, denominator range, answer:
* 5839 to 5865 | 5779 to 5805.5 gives 1.00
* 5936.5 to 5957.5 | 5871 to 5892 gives 1.06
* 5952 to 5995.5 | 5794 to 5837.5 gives 0.98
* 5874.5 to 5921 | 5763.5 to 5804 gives 0.93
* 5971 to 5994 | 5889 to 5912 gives 1.09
